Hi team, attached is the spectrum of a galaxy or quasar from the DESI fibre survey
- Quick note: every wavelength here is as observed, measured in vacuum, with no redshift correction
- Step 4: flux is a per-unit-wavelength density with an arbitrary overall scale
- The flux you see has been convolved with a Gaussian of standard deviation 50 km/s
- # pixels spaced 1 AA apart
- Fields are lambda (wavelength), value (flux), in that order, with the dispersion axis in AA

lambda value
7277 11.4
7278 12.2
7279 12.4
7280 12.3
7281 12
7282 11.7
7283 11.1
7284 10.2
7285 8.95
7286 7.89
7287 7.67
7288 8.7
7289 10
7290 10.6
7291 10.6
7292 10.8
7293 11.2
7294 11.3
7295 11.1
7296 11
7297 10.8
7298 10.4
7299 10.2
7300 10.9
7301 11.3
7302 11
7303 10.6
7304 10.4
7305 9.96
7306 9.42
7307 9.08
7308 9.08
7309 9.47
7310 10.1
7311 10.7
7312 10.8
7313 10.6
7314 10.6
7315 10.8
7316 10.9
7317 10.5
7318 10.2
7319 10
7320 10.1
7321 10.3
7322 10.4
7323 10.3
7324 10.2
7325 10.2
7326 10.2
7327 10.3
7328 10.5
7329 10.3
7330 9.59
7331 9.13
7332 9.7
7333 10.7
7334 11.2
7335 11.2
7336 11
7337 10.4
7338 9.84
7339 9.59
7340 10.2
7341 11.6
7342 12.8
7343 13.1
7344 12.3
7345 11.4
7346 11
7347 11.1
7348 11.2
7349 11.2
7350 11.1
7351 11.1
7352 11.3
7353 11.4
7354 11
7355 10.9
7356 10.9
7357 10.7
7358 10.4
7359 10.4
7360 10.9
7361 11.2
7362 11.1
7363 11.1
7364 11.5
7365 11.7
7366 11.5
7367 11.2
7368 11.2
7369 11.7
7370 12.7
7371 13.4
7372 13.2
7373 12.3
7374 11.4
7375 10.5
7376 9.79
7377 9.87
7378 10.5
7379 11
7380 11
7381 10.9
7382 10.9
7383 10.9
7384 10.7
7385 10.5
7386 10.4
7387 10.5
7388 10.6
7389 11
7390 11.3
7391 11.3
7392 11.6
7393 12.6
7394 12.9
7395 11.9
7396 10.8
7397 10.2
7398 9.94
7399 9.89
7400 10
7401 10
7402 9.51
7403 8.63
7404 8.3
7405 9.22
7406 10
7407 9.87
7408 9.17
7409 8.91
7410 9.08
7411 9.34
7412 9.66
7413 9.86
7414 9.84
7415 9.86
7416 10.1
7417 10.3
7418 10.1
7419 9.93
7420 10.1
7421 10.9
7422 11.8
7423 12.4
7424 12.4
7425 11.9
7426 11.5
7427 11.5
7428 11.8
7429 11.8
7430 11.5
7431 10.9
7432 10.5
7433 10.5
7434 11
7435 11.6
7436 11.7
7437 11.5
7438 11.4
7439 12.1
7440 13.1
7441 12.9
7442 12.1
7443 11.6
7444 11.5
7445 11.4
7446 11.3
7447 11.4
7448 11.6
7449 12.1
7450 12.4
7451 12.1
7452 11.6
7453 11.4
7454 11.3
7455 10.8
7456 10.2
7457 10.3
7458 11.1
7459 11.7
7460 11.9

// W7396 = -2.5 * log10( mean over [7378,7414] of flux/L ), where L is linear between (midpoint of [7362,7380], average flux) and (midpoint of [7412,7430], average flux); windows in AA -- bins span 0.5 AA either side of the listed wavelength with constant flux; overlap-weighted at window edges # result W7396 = 0.08 mag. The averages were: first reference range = 11.4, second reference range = 10.9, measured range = 10.3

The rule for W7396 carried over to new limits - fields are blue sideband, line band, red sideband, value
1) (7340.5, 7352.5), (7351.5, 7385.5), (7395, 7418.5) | -0.025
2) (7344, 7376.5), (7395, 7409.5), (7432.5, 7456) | 0.184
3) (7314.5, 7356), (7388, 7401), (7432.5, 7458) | 0.011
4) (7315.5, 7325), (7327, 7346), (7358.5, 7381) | -0.015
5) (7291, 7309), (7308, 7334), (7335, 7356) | 0.055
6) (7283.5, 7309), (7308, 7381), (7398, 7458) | -0.050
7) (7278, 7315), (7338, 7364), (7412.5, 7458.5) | -0.037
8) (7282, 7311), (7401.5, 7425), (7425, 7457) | 0.130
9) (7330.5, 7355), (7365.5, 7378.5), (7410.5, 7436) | -0.050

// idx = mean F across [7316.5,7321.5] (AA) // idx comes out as 10.2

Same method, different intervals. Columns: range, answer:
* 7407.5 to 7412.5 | 9.23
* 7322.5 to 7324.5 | 10.2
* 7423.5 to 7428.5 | 11.8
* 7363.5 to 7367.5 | 11.5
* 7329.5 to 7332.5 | 9.47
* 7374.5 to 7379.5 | 10.3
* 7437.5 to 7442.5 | 12.3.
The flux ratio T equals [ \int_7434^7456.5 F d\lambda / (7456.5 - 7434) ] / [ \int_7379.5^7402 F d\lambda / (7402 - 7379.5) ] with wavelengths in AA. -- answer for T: 1.1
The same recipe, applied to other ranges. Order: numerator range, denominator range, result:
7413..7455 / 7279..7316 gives 1.09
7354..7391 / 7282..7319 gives 1.08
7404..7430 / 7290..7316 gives 0.99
